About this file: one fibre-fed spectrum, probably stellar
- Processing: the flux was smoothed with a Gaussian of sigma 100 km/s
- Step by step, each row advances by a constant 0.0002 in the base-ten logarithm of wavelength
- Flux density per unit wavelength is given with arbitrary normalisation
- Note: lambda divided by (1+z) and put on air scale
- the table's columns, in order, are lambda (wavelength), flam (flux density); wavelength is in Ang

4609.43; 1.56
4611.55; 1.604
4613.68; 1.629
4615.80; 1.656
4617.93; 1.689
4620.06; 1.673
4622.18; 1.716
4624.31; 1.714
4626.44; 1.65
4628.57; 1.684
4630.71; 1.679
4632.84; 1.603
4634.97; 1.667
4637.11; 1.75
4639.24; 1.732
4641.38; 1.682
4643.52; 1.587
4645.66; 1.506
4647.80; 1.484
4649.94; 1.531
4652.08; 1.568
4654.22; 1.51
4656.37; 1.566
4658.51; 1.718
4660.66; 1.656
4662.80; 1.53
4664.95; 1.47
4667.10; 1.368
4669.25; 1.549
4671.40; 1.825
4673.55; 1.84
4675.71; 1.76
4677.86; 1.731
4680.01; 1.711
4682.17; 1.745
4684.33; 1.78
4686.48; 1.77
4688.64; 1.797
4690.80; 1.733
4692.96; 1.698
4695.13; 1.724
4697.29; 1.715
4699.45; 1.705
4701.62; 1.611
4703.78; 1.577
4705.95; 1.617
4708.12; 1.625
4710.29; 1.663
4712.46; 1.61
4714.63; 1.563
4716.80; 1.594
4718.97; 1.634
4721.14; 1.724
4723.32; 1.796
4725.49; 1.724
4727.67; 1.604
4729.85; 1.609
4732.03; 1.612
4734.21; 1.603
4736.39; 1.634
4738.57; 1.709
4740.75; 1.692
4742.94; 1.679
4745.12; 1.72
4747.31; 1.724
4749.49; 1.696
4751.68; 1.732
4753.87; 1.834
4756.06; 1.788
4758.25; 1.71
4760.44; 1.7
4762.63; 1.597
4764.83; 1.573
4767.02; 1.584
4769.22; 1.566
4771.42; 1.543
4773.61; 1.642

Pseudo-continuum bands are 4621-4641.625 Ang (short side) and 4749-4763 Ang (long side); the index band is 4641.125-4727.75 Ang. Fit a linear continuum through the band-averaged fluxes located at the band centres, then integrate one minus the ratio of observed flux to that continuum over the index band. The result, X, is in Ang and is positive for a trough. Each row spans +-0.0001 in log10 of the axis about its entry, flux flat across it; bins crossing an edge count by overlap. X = 2.9 Ang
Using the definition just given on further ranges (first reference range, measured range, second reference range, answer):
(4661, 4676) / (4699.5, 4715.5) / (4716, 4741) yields 0.3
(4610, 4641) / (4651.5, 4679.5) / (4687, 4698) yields 1.4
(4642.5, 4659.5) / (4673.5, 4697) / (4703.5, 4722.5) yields -2.2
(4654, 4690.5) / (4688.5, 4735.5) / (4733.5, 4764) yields 0.8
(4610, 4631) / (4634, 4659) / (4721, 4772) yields 0.9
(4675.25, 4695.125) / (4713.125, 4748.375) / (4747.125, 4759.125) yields 1.7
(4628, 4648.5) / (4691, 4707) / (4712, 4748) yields -0.1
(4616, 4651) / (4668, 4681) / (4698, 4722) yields -0.7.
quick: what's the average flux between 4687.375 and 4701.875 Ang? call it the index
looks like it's 1.72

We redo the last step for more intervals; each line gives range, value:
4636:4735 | 1.65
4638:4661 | 1.59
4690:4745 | 1.66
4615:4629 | 1.68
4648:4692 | 1.66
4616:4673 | 1.62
